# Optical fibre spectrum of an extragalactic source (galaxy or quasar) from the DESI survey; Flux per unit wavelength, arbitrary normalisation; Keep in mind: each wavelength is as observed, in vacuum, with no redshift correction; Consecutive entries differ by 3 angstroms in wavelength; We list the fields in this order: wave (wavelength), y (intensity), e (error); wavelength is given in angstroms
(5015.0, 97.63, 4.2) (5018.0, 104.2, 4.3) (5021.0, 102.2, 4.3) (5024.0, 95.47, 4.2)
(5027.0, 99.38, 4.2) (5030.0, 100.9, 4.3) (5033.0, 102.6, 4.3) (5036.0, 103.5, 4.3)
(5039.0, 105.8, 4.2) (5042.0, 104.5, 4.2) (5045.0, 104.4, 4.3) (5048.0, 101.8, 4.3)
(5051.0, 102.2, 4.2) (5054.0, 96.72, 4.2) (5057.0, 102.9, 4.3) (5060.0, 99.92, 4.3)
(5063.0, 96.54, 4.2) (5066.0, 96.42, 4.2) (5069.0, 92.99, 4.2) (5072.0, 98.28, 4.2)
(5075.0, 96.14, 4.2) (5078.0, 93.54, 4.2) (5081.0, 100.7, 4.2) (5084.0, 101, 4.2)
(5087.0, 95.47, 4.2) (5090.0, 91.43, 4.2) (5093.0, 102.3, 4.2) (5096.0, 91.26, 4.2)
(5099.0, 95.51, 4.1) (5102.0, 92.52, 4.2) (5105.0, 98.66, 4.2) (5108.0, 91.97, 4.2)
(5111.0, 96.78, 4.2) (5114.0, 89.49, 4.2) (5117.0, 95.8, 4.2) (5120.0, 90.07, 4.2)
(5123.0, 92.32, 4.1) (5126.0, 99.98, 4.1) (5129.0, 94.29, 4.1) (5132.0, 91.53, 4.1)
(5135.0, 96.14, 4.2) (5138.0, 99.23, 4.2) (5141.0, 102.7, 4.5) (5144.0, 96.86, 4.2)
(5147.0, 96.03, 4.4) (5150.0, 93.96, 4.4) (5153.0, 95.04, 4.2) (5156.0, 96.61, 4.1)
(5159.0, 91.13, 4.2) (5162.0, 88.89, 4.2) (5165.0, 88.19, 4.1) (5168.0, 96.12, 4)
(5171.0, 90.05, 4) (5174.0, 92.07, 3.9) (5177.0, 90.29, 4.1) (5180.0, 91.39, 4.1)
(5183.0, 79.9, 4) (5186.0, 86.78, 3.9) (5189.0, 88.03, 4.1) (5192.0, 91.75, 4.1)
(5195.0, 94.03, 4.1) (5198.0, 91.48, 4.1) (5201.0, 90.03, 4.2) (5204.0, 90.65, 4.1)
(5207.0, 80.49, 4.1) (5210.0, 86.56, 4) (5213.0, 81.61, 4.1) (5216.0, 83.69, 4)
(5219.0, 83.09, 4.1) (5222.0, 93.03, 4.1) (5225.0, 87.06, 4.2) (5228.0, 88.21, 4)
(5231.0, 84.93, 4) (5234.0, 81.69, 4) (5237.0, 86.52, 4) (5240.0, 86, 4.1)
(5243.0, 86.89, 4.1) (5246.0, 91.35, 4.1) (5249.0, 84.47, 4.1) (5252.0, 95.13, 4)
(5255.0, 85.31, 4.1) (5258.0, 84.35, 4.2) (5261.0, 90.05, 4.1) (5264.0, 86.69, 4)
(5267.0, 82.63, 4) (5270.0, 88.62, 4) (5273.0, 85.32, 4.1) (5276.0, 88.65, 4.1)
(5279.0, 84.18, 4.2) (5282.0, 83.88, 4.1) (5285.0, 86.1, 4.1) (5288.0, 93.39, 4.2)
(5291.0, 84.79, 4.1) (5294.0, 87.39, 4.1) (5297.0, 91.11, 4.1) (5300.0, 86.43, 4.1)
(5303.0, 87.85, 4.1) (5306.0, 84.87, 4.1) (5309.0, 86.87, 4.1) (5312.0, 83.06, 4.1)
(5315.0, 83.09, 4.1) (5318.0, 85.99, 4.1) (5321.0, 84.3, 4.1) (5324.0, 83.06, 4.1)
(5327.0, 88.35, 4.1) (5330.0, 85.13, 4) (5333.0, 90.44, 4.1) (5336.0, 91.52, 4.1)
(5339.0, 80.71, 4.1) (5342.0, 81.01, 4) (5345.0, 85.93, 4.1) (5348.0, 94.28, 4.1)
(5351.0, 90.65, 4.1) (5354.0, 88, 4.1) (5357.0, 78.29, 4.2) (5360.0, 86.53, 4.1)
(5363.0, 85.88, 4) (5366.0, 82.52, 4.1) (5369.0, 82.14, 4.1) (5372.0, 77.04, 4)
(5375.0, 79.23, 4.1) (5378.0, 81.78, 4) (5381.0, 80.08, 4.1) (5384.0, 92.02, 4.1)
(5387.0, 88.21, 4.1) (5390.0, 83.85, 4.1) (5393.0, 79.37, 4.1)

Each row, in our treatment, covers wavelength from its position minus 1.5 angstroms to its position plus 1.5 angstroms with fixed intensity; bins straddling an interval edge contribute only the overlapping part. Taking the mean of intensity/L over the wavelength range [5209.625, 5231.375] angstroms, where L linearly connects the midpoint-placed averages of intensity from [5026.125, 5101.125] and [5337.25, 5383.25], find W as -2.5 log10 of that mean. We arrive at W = 0.06 mag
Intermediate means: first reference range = 99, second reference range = 83.8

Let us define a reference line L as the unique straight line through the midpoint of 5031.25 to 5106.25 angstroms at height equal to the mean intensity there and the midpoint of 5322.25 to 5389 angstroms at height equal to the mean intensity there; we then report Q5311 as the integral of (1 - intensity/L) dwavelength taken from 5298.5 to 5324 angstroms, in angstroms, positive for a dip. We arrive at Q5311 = 0.60 angstroms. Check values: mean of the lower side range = 98.7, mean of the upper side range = 85.1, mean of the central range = 85.2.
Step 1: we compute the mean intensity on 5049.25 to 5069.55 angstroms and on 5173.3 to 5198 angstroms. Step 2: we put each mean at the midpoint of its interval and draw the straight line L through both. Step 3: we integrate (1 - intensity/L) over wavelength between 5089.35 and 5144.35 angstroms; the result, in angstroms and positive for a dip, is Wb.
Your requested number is -0.5 angstroms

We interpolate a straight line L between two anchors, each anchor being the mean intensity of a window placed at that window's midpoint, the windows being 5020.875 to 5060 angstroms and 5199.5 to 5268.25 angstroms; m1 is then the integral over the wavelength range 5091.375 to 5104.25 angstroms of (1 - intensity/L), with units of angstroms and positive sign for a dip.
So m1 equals 0.2 angstroms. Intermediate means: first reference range 102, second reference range 86.6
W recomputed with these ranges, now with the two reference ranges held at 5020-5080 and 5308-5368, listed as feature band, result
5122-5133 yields 0.01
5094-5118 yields 0.03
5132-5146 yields -0.03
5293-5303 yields -0.01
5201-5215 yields 0.08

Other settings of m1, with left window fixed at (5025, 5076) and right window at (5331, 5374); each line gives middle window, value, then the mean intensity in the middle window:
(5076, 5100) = 0.5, 96.4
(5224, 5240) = 1.0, 85.7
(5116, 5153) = 0.2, 95.7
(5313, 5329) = 0.4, 84.9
